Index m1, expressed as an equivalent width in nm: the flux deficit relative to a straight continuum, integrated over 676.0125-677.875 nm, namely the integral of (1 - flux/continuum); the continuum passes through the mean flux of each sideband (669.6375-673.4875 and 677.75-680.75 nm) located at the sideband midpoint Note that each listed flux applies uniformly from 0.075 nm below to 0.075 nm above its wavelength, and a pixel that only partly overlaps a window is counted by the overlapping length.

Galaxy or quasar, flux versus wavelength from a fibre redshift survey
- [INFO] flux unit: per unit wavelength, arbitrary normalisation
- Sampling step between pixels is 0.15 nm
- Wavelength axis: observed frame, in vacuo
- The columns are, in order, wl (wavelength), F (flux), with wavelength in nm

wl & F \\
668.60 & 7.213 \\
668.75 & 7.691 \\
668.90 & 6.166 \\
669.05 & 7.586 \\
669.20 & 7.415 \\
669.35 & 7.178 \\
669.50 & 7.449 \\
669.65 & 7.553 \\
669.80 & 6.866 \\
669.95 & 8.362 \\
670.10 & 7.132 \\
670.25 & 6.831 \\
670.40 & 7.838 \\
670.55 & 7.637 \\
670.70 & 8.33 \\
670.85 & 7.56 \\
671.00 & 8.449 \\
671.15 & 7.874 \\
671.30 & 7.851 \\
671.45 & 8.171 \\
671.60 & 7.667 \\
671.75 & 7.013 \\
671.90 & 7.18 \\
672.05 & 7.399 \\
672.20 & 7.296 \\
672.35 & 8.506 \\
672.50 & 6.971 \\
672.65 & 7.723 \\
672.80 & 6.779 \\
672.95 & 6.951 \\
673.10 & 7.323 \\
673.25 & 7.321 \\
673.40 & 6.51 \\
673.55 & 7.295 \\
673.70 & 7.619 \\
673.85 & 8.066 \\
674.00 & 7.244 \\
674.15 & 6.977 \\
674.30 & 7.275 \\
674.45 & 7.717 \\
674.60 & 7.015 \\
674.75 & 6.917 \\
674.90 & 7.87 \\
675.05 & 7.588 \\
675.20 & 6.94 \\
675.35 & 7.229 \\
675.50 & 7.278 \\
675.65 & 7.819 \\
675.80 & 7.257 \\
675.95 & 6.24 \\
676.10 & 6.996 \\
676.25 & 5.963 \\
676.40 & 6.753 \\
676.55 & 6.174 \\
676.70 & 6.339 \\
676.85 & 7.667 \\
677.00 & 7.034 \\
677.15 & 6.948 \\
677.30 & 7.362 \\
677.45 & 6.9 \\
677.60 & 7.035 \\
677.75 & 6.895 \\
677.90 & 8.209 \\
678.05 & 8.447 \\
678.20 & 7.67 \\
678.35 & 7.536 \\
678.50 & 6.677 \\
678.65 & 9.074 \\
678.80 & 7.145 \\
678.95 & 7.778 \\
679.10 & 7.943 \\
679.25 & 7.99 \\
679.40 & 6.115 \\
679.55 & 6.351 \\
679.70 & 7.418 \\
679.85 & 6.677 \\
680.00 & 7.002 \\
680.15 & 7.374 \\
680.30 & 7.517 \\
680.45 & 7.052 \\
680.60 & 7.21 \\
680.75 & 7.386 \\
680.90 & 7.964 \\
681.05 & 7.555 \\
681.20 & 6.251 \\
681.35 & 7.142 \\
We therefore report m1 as 0.14 nm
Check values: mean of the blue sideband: 7.5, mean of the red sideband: 7.42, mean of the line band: 6.87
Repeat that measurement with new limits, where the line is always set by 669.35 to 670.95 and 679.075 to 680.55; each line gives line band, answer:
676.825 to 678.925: -0.079 nm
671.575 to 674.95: 0.041 nm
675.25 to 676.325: 0.049 nm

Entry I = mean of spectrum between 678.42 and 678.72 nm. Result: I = 7.85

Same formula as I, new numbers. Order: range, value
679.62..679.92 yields 7.04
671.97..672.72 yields 7.58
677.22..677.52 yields 7.13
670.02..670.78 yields 7.56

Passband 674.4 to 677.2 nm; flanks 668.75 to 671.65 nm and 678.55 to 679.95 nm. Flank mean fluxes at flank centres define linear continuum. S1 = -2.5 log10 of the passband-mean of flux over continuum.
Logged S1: 0.06 mag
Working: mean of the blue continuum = 7.58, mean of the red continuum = 7.37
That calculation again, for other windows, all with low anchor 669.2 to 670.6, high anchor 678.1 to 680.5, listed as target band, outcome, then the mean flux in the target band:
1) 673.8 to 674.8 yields 0.01 mag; 7.31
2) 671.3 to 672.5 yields -0.03 mag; 7.58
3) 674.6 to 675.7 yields 0.01 mag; 7.34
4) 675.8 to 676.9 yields 0.12 mag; 6.61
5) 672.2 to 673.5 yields 0.02 mag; 7.26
